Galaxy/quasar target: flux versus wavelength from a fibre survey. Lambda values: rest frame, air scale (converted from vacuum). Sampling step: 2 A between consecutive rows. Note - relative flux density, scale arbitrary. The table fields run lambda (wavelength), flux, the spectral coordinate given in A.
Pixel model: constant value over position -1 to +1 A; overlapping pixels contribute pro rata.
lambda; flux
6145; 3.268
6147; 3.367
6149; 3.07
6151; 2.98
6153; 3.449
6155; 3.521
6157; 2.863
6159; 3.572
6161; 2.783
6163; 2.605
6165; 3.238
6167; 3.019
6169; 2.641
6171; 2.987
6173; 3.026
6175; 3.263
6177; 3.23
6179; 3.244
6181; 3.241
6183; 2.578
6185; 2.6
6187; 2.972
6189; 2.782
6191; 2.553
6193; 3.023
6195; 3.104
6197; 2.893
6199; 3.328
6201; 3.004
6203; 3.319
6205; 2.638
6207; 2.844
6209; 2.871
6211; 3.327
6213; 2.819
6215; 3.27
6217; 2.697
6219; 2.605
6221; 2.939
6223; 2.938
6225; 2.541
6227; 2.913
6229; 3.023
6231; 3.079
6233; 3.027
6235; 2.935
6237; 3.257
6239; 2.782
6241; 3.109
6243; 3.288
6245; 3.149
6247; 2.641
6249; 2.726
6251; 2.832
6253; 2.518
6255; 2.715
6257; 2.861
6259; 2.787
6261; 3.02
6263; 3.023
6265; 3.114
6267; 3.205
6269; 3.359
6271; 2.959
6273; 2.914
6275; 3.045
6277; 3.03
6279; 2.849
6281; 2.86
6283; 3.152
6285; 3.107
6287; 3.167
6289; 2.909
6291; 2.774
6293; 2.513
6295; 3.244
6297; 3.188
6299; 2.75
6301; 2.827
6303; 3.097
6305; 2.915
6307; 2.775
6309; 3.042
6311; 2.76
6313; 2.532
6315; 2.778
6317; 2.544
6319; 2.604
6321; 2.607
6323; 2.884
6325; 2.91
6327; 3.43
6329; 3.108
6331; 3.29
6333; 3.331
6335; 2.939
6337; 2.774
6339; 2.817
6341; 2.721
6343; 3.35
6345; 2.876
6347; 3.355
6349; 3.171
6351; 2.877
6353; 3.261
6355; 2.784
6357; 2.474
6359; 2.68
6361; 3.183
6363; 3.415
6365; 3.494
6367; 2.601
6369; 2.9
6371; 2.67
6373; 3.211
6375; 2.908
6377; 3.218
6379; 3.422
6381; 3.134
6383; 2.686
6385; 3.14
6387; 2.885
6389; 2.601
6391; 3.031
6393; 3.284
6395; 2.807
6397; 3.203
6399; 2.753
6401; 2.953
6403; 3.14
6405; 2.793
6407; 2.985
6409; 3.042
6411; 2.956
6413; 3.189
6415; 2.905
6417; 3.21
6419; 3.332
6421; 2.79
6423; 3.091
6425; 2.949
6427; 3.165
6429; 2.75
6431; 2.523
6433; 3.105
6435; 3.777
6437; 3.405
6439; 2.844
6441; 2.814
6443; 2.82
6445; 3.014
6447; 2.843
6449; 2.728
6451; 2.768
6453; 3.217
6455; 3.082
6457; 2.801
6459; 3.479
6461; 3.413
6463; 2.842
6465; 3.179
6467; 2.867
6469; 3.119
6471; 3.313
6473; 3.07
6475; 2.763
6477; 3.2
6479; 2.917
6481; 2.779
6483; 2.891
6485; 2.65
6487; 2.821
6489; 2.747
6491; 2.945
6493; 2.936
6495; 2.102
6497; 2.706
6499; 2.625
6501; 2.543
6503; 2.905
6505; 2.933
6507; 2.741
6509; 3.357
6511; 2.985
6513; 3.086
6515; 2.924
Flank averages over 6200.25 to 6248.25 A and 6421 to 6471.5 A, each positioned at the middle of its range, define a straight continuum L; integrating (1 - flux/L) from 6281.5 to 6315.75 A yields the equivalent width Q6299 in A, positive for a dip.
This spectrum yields 0.78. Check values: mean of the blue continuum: 2.96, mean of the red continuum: 3.03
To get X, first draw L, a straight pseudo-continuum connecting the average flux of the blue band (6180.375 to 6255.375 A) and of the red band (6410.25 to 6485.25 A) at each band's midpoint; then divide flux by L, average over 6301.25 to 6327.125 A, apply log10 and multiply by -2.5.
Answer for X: 0.05 mag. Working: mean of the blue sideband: 2.92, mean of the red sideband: 3.02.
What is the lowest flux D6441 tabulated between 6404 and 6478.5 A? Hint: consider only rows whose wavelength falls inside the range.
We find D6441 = 2.523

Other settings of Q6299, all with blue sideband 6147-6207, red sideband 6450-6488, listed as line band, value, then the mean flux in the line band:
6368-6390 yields 0.24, 2.98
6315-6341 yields 0.80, 2.92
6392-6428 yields -0.23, 3.03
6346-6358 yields 0.11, 2.99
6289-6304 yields 0.51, 2.91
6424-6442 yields -0.16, 3.04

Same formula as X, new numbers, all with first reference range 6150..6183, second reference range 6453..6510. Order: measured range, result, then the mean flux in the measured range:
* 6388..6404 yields -0.001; 2.97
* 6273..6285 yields 0.014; 2.99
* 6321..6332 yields -0.026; 3.08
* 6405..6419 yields -0.032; 3.05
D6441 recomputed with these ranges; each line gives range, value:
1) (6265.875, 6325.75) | 2.513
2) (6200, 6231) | 2.541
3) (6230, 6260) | 2.518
